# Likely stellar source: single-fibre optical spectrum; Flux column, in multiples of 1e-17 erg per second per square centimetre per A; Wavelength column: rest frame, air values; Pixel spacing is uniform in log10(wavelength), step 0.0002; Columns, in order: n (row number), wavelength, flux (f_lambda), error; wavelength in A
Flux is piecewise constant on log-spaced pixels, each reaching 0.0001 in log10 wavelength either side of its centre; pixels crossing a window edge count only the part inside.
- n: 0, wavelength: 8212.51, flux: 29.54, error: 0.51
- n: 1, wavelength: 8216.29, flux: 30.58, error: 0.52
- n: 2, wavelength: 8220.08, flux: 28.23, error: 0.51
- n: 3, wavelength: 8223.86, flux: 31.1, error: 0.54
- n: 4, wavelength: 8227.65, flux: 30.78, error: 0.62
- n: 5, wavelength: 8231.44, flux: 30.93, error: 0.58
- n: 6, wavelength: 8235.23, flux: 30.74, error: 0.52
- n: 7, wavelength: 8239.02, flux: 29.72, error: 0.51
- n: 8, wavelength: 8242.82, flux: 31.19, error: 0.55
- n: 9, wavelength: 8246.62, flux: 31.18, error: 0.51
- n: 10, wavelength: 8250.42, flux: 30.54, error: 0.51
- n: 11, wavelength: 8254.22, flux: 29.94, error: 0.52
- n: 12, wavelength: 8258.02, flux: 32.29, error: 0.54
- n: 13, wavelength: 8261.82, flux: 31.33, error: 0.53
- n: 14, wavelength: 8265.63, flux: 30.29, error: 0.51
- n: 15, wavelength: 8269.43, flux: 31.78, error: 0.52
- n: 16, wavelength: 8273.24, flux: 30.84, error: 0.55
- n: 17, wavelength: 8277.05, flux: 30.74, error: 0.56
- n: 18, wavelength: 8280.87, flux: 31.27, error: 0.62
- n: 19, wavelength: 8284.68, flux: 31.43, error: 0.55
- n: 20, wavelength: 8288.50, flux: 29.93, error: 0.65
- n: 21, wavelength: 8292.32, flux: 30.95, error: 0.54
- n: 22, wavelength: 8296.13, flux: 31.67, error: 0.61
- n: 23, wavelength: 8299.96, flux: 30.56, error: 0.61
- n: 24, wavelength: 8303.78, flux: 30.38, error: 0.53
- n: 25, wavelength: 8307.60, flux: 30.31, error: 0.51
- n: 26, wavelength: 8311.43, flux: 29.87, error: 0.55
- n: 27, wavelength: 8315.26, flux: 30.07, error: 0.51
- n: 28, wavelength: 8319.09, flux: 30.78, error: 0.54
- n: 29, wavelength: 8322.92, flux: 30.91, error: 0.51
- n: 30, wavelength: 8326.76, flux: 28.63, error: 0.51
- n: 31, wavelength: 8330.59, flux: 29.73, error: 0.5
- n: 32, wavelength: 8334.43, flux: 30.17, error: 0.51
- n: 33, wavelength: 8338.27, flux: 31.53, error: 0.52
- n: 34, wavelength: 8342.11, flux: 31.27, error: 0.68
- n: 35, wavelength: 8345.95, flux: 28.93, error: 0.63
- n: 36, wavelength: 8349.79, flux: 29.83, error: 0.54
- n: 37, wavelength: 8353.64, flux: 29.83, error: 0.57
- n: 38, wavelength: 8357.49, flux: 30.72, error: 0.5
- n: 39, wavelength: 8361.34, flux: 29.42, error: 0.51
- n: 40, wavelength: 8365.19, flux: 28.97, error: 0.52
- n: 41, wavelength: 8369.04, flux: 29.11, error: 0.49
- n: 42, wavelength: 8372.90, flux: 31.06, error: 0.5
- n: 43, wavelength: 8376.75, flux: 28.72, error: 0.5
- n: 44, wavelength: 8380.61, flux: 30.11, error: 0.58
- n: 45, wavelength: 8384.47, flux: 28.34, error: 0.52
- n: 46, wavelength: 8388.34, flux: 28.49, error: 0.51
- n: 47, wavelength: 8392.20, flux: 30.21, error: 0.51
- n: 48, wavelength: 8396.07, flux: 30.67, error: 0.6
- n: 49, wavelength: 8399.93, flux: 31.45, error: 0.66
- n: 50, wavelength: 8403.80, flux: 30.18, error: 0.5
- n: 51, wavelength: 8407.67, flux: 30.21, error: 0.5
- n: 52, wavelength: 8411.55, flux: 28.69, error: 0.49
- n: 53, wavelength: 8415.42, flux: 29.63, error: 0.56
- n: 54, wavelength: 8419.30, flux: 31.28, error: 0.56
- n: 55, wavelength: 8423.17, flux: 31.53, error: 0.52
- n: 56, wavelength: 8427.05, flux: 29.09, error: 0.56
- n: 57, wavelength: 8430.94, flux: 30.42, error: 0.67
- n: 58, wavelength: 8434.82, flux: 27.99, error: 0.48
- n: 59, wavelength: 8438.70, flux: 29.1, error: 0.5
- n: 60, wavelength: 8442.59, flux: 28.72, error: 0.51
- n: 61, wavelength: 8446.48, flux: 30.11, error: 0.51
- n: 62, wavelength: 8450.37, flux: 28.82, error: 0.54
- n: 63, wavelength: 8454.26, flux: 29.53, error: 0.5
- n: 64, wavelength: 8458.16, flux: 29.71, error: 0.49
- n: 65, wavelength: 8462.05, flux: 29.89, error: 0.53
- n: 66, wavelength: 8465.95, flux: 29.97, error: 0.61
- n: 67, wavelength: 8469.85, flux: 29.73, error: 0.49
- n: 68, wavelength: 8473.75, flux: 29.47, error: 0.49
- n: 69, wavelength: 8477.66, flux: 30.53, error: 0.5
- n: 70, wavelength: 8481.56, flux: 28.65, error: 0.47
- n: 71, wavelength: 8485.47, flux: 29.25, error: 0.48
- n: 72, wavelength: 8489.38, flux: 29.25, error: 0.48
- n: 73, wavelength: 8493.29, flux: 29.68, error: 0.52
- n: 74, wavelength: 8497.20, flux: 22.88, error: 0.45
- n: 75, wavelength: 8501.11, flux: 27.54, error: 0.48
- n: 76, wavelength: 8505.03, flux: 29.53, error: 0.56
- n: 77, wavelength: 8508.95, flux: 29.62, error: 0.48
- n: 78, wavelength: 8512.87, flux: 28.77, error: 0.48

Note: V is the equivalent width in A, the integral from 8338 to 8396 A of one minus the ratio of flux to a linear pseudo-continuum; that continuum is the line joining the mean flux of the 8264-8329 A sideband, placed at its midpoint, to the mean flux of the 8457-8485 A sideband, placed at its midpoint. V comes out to 0.94 A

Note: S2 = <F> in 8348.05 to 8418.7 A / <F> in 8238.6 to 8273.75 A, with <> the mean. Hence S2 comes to 1.0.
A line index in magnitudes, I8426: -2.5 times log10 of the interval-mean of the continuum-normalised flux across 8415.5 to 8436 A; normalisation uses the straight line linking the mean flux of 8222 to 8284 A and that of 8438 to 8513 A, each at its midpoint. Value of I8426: -0.02 mag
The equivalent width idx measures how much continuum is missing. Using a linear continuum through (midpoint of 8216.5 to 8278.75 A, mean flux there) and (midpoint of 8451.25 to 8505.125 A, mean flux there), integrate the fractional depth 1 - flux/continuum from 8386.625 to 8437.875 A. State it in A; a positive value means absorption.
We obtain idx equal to -0.9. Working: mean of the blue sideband 30.7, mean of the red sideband 28.9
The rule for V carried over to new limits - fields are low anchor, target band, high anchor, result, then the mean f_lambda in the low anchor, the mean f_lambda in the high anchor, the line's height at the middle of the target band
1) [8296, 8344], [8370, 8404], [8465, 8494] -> 0.2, 30.4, 29.5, 30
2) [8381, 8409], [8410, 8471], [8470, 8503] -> -0.9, 29.9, 28.5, 29.2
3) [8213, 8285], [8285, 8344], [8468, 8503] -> -0.7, 30.7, 28.6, 30.1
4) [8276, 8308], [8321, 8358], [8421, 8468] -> 0.4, 30.8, 29.6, 30.4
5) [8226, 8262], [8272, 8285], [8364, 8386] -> -0.2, 30.8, 29.4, 30.5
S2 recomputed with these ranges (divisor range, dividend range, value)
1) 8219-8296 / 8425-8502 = 0.94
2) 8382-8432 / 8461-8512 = 0.96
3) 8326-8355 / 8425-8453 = 0.97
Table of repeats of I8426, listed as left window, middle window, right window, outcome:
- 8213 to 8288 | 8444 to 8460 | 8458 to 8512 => -0.01 mag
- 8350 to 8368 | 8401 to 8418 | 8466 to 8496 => -0.01 mag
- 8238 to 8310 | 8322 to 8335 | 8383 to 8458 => 0.03 mag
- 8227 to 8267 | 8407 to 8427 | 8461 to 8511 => -0.03 mag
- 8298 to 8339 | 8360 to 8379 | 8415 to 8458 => 0.02 mag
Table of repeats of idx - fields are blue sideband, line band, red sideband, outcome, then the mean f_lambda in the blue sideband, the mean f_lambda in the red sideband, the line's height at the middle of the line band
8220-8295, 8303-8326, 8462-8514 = 0.0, 30.8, 28.9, 30.3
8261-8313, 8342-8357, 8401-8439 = 0.2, 30.8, 29.9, 30.4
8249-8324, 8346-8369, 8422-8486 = 0.5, 30.8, 29.5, 30.3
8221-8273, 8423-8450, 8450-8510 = 0.0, 30.9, 29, 29.3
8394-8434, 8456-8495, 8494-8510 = -1.8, 30.2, 27.4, 28.3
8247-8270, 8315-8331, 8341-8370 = 0.1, 31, 29.7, 30.2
